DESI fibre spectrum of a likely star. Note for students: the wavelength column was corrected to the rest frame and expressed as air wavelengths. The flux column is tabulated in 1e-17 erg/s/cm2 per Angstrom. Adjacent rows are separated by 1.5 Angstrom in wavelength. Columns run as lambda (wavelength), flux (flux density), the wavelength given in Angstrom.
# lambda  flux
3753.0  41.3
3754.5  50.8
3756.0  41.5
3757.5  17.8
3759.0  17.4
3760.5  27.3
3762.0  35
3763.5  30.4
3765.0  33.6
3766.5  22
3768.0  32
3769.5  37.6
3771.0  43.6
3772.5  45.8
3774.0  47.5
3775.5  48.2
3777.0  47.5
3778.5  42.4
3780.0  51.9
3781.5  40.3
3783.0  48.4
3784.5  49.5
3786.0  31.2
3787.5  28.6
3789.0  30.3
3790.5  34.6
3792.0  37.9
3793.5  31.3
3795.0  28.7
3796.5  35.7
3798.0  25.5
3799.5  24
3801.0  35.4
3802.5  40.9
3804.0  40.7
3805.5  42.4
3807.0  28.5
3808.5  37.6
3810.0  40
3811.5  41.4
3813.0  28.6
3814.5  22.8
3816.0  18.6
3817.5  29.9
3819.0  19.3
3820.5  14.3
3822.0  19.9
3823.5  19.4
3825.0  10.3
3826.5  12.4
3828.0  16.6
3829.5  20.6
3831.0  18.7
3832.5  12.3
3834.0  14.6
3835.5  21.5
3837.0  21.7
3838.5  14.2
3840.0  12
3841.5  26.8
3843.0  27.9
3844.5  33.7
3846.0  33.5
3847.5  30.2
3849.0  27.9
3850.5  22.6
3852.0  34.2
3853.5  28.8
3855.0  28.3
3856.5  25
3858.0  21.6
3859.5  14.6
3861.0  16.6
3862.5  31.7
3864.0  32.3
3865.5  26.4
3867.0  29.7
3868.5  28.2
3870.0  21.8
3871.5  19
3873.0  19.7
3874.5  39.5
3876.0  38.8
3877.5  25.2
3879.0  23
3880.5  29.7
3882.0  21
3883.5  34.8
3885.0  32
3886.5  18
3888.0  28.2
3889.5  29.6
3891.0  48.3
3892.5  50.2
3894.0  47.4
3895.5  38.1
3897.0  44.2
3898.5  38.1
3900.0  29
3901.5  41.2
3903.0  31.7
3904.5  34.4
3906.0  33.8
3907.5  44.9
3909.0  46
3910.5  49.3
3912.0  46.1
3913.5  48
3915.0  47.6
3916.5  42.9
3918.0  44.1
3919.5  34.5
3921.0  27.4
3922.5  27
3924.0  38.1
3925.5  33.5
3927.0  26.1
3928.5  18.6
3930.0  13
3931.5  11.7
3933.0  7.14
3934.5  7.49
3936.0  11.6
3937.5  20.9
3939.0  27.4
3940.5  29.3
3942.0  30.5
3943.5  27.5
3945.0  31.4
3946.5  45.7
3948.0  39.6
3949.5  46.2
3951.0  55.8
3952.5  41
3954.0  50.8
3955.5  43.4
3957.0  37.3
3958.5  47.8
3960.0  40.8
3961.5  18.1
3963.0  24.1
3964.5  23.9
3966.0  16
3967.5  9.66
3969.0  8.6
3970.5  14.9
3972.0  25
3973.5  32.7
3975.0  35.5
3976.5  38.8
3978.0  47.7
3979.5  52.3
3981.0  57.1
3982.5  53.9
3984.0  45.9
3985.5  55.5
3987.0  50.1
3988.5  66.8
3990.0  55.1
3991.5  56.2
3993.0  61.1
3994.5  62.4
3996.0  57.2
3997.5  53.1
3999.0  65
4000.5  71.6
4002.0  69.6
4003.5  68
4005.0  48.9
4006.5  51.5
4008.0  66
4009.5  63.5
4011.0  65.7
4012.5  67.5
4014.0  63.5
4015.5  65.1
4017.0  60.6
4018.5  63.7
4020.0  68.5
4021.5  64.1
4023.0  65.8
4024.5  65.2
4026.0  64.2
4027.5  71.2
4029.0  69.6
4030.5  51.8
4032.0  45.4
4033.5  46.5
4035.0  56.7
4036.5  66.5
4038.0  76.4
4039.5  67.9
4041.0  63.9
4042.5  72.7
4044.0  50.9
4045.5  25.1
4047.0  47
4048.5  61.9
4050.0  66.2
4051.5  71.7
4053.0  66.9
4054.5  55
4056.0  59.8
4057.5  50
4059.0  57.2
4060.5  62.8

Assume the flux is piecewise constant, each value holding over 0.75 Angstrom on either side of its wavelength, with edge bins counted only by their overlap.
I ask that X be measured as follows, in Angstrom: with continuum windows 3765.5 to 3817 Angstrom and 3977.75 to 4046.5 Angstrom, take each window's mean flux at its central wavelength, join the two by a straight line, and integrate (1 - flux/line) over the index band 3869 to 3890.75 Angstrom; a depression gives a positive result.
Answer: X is 8.7 Angstrom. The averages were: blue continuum 36.5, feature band 27.7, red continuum 60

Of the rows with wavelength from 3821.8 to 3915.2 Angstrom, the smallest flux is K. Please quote 10.3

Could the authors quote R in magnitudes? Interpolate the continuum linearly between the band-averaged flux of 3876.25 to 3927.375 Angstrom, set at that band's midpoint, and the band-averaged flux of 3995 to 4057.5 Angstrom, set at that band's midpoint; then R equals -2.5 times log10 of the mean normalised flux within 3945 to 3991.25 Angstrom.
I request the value 0.25 mag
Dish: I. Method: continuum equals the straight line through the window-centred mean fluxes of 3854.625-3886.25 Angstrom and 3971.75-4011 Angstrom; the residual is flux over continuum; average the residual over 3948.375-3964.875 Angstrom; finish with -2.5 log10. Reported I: 0.18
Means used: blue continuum 26.5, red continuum 54.8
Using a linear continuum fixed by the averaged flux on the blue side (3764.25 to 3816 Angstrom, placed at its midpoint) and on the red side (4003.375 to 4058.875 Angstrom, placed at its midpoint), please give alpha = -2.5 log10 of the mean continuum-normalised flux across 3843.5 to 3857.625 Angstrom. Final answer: 0.42 mag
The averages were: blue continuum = 36.7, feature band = 29.1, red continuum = 60.8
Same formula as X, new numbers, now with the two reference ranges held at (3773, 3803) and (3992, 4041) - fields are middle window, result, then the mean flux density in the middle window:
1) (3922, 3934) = 7.1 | 21.5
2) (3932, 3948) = 8.8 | 24.4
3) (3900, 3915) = 2.8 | 41.4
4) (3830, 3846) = 8.3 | 21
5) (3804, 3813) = 0.6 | 37.4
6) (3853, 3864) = 5.1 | 24.3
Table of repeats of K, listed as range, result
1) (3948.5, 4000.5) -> 8.6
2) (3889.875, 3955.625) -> 7.14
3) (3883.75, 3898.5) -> 18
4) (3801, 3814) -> 28.5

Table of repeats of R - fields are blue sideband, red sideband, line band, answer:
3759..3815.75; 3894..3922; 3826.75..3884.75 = 0.48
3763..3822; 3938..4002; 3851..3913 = 0.20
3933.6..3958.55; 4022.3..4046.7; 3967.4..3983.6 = 0.22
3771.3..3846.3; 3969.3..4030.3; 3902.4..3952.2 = 0.37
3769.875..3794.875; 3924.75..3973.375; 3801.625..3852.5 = 0.43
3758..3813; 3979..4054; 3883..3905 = 0.29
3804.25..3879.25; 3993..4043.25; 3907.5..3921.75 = -0.06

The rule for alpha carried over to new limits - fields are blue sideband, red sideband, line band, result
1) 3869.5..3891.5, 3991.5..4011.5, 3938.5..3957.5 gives 0.203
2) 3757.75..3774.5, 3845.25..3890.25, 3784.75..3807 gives -0.074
